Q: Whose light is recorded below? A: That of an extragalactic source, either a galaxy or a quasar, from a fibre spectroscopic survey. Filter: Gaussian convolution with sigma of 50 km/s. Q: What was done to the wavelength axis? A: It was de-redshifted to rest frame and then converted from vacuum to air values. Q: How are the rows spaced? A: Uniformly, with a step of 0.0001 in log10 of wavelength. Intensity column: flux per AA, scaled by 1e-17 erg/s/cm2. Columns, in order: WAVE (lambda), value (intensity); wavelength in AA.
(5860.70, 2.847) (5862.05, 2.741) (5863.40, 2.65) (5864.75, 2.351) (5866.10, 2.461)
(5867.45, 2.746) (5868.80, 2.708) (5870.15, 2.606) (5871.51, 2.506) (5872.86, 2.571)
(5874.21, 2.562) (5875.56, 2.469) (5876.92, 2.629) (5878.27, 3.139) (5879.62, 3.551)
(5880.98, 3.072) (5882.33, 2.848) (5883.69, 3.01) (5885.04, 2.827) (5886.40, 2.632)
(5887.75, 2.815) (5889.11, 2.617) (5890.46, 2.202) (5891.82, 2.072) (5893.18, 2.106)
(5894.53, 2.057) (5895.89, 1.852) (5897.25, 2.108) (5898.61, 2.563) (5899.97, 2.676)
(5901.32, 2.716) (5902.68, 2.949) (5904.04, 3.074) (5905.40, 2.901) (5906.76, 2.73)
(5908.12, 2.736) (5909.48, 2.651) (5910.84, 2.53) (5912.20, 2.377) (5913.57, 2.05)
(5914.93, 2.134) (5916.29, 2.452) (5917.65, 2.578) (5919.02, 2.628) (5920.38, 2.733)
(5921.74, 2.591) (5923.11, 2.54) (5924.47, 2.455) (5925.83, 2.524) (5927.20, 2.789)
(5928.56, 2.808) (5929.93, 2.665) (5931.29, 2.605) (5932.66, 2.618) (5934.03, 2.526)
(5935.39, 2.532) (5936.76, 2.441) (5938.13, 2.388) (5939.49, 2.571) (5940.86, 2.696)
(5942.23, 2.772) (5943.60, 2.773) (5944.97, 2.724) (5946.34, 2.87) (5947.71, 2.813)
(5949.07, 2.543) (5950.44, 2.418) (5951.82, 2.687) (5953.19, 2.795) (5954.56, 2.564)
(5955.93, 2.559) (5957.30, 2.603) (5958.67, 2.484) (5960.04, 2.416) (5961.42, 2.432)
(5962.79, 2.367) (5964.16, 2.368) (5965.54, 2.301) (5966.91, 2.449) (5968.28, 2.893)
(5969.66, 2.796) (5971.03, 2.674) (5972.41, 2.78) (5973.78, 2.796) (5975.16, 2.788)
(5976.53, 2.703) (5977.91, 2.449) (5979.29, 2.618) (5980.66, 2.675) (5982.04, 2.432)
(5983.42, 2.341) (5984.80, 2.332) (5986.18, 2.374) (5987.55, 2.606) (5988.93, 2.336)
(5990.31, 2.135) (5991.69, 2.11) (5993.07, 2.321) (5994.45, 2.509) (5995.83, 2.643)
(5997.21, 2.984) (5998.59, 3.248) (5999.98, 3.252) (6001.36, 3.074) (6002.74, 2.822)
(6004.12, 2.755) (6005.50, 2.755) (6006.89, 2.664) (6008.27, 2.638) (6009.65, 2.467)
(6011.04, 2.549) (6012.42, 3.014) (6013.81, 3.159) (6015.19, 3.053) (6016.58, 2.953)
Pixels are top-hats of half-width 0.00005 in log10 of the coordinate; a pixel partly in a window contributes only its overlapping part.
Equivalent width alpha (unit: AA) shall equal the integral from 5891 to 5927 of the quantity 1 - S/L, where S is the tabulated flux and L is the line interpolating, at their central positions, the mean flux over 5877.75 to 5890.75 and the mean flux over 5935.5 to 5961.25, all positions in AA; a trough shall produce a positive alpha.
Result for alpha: 3.7 AA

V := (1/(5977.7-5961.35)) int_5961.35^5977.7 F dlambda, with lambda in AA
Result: 2.62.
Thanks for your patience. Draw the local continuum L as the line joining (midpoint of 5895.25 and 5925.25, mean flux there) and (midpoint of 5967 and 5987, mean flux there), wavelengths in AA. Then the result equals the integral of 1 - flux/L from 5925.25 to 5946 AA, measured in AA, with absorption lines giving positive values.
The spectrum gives -0.5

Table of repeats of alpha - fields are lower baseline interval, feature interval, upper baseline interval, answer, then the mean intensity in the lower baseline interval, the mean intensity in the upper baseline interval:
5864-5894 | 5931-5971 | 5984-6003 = 0.7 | 2.66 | 2.62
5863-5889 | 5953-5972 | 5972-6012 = 0.8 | 2.74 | 2.63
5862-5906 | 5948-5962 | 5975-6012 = 0.3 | 2.63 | 2.61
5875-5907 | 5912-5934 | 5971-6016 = 1.0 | 2.65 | 2.67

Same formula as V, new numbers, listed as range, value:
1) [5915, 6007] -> 2.61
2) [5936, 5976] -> 2.61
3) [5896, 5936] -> 2.58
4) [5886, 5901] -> 2.34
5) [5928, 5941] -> 2.58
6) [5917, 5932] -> 2.63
